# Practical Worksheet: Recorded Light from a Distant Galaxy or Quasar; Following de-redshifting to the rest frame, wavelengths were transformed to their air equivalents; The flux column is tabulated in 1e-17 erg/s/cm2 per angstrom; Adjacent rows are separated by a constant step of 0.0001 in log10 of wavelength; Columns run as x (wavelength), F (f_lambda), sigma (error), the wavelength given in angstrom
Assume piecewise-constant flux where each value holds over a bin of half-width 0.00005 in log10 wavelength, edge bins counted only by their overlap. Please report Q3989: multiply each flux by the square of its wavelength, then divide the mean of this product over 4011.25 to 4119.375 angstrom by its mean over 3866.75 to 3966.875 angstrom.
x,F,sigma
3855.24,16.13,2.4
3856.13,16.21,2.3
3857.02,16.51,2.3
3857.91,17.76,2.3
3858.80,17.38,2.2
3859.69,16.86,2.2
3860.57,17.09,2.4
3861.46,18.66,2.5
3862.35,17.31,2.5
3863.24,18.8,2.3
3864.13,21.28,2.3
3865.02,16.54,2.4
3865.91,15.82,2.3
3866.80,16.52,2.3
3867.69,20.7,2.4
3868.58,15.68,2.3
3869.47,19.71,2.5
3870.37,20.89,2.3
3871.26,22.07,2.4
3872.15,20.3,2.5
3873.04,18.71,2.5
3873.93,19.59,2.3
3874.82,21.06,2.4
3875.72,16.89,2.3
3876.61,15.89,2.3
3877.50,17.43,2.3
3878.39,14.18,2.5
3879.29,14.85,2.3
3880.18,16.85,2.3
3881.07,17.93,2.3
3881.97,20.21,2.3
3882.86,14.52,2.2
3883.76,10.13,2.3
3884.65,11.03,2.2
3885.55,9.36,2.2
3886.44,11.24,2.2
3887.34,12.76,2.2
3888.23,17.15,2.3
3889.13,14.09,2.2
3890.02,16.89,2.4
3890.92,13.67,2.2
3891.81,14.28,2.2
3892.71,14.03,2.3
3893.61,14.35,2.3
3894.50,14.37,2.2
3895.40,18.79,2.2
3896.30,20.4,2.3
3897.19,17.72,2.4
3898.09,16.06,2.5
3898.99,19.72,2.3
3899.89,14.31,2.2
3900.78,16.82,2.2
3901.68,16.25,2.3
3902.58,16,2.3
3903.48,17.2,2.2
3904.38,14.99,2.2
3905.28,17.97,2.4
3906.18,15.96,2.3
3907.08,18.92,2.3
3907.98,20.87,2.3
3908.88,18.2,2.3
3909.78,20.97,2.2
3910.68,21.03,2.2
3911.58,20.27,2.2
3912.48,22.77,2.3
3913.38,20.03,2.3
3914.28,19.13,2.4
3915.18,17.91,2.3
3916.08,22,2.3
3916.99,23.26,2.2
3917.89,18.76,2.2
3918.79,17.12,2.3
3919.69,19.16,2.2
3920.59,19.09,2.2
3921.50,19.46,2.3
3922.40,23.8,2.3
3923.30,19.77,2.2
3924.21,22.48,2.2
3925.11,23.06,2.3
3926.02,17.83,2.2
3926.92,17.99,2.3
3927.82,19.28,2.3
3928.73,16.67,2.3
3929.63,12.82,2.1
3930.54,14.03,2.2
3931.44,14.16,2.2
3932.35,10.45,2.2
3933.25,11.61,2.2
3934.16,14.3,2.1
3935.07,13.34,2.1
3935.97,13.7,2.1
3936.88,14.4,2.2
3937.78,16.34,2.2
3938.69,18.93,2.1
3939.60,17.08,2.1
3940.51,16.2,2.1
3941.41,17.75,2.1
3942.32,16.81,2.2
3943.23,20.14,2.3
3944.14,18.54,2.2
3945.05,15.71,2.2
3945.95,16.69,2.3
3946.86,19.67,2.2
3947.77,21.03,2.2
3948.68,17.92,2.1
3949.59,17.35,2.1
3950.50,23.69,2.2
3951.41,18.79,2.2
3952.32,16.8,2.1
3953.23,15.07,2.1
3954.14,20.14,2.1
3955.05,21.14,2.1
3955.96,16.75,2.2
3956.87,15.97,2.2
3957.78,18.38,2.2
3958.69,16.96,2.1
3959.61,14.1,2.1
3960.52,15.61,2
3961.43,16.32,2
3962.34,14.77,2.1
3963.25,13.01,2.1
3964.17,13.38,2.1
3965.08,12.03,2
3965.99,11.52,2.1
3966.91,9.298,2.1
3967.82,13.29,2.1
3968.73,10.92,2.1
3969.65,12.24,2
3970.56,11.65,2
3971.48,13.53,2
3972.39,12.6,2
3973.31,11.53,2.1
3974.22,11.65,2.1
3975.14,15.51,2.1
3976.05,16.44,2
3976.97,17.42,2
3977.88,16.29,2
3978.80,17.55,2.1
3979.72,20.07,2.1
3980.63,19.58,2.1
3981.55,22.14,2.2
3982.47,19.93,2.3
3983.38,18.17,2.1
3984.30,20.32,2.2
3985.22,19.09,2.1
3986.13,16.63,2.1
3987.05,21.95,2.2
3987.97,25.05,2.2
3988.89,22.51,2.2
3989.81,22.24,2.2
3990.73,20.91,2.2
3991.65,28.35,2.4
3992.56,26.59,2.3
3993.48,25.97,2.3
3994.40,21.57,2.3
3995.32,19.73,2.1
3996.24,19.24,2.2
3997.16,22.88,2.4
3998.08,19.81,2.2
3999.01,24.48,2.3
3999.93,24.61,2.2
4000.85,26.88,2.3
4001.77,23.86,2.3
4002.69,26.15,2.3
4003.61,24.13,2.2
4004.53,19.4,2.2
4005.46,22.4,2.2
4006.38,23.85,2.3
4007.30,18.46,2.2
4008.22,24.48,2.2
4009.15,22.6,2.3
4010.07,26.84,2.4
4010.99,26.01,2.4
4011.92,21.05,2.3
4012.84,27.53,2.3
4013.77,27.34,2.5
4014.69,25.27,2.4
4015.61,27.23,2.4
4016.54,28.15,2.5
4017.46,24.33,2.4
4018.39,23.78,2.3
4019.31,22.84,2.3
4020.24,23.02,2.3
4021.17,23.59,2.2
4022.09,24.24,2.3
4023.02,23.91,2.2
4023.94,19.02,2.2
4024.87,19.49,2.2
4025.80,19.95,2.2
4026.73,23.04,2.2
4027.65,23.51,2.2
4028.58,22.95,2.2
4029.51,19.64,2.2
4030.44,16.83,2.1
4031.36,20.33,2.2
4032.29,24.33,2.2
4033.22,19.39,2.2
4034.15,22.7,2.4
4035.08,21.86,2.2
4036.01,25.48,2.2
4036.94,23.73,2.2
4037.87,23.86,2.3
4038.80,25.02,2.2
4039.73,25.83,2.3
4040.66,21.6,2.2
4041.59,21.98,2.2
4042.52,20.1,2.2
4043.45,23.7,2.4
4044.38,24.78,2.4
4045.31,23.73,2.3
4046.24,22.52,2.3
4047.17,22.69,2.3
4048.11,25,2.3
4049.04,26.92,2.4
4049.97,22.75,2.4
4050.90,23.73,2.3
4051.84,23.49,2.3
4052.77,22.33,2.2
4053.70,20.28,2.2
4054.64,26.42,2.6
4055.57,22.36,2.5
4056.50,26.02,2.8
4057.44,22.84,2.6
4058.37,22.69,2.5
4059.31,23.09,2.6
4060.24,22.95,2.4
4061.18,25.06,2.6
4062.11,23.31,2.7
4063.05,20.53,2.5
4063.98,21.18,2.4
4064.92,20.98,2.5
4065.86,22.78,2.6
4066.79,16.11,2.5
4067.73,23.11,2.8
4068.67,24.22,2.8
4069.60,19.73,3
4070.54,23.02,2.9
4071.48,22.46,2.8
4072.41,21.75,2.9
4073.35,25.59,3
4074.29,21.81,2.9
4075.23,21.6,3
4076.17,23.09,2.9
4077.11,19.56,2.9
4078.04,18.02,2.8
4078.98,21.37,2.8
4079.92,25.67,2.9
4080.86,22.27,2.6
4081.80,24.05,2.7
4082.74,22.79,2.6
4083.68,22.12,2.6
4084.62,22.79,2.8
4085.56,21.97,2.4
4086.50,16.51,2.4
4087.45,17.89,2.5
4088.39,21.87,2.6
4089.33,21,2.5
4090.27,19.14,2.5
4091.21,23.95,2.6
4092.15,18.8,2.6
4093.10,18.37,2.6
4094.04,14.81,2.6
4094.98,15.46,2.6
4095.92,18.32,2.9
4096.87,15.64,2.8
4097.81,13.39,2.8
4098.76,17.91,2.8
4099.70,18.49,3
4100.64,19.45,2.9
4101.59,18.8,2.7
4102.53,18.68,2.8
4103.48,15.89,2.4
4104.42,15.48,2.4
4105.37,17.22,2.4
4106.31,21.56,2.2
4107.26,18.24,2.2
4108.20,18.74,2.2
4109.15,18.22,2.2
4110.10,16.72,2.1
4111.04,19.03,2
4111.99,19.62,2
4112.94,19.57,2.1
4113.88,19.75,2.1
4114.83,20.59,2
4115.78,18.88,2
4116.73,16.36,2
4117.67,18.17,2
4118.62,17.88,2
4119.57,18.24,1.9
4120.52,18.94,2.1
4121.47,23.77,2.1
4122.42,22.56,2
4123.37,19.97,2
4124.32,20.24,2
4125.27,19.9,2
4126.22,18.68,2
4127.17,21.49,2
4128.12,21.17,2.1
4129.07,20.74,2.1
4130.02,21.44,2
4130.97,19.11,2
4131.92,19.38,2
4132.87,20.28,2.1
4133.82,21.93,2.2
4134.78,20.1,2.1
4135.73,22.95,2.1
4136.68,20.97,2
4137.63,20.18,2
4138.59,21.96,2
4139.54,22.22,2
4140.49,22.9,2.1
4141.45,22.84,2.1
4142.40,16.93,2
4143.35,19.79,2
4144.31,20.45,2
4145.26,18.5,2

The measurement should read 1.35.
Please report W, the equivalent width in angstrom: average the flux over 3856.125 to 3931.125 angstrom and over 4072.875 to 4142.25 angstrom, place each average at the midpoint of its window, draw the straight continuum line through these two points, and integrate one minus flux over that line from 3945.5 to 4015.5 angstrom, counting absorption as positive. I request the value -2.9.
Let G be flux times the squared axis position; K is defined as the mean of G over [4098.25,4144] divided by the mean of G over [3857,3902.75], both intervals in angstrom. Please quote 1.3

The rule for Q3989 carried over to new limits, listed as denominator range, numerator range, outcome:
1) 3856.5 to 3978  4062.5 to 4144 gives 1.31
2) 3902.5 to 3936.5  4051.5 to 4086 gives 1.34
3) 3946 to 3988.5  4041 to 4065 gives 1.46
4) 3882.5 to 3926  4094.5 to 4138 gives 1.22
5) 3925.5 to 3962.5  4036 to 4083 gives 1.44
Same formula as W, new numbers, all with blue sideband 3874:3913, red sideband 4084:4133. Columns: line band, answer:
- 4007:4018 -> -4.36 angstrom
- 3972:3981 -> 0.85 angstrom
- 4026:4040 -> -3.32 angstrom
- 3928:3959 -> 0.63 angstrom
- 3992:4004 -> -3.94 angstrom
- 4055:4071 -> -3.33 angstrom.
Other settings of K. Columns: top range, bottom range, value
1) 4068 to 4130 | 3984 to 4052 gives 0.89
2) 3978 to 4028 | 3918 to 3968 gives 1.40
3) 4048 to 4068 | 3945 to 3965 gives 1.40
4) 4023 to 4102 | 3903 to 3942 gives 1.29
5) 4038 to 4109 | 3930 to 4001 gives 1.28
